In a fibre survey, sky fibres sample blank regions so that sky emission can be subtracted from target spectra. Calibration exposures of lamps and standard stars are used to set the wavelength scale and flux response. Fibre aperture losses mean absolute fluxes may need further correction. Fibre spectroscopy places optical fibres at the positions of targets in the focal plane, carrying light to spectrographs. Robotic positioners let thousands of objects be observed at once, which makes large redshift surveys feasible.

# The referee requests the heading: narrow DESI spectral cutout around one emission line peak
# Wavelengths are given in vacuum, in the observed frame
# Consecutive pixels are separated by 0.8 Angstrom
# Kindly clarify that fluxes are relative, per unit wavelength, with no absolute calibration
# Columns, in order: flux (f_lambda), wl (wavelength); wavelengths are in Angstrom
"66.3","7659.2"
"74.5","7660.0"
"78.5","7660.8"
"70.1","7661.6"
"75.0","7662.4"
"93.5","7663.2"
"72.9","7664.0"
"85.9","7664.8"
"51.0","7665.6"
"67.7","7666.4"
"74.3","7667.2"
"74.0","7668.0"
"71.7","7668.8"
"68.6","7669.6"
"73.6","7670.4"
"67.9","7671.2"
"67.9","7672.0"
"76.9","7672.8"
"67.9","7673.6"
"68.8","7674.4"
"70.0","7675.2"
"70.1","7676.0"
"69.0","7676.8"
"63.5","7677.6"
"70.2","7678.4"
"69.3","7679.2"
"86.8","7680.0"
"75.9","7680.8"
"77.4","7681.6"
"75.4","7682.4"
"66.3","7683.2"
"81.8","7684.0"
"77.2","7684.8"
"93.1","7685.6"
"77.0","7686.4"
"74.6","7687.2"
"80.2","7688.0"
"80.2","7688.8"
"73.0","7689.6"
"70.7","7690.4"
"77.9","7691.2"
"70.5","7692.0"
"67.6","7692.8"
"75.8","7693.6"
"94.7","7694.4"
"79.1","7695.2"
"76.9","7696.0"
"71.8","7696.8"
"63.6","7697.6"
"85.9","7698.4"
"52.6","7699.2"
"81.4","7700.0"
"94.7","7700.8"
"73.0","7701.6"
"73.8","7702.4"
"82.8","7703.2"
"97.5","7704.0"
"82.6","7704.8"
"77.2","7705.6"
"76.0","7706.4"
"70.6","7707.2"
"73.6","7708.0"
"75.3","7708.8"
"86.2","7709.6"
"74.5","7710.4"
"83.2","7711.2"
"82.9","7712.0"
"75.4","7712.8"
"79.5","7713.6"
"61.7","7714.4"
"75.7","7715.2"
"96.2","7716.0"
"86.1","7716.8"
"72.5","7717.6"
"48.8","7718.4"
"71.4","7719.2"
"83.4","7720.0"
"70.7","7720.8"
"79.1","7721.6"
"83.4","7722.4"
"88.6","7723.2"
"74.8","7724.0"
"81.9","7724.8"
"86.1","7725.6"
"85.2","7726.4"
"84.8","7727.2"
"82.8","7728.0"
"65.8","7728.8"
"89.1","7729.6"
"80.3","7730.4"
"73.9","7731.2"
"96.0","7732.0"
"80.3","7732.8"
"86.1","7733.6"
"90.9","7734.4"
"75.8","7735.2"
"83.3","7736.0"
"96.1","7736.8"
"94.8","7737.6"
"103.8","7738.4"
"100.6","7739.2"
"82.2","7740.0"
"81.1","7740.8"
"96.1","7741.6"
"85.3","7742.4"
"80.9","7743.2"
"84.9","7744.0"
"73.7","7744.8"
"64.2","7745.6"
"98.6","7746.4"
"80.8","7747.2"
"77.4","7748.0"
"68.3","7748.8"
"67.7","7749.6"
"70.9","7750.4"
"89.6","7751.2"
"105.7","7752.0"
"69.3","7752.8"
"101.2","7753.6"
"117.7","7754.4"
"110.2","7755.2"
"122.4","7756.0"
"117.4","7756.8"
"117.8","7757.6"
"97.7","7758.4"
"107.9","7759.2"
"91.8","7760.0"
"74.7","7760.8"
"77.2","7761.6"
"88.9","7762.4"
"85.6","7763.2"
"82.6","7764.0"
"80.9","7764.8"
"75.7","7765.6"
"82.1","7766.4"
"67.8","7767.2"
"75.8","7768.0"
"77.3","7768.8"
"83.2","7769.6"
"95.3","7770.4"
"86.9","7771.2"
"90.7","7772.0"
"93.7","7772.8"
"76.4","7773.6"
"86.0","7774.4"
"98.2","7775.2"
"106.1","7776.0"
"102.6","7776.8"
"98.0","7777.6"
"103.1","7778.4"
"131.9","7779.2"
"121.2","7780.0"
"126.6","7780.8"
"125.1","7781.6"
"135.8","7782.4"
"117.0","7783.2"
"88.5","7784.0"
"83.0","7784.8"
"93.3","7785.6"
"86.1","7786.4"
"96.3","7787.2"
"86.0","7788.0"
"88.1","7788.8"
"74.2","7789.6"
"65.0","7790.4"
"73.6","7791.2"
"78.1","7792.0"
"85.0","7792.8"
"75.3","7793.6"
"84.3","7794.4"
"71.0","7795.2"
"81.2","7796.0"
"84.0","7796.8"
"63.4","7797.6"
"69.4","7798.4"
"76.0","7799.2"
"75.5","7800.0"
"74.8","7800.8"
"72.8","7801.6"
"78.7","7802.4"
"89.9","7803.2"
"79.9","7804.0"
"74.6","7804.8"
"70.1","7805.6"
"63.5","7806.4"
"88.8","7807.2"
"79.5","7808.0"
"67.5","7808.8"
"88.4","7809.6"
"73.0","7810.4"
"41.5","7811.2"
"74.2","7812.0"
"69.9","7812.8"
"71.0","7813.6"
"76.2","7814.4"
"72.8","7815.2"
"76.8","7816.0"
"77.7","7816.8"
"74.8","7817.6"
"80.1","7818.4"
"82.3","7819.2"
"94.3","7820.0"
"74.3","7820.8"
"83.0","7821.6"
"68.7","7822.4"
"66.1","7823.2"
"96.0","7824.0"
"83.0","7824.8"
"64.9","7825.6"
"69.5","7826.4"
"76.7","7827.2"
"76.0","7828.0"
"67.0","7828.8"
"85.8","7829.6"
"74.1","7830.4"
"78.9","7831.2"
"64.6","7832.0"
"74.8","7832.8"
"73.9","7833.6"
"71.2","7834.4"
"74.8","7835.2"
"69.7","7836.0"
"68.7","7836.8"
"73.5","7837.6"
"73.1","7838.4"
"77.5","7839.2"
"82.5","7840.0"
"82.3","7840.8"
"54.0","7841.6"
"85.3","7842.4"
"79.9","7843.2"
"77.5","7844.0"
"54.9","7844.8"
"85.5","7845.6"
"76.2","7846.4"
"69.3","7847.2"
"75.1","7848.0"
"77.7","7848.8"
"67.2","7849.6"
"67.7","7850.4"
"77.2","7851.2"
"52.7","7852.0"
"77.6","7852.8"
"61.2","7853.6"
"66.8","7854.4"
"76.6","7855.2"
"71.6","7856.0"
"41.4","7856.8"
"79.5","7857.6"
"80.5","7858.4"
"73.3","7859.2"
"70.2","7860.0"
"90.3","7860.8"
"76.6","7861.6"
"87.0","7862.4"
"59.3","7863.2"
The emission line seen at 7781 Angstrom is [N II]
